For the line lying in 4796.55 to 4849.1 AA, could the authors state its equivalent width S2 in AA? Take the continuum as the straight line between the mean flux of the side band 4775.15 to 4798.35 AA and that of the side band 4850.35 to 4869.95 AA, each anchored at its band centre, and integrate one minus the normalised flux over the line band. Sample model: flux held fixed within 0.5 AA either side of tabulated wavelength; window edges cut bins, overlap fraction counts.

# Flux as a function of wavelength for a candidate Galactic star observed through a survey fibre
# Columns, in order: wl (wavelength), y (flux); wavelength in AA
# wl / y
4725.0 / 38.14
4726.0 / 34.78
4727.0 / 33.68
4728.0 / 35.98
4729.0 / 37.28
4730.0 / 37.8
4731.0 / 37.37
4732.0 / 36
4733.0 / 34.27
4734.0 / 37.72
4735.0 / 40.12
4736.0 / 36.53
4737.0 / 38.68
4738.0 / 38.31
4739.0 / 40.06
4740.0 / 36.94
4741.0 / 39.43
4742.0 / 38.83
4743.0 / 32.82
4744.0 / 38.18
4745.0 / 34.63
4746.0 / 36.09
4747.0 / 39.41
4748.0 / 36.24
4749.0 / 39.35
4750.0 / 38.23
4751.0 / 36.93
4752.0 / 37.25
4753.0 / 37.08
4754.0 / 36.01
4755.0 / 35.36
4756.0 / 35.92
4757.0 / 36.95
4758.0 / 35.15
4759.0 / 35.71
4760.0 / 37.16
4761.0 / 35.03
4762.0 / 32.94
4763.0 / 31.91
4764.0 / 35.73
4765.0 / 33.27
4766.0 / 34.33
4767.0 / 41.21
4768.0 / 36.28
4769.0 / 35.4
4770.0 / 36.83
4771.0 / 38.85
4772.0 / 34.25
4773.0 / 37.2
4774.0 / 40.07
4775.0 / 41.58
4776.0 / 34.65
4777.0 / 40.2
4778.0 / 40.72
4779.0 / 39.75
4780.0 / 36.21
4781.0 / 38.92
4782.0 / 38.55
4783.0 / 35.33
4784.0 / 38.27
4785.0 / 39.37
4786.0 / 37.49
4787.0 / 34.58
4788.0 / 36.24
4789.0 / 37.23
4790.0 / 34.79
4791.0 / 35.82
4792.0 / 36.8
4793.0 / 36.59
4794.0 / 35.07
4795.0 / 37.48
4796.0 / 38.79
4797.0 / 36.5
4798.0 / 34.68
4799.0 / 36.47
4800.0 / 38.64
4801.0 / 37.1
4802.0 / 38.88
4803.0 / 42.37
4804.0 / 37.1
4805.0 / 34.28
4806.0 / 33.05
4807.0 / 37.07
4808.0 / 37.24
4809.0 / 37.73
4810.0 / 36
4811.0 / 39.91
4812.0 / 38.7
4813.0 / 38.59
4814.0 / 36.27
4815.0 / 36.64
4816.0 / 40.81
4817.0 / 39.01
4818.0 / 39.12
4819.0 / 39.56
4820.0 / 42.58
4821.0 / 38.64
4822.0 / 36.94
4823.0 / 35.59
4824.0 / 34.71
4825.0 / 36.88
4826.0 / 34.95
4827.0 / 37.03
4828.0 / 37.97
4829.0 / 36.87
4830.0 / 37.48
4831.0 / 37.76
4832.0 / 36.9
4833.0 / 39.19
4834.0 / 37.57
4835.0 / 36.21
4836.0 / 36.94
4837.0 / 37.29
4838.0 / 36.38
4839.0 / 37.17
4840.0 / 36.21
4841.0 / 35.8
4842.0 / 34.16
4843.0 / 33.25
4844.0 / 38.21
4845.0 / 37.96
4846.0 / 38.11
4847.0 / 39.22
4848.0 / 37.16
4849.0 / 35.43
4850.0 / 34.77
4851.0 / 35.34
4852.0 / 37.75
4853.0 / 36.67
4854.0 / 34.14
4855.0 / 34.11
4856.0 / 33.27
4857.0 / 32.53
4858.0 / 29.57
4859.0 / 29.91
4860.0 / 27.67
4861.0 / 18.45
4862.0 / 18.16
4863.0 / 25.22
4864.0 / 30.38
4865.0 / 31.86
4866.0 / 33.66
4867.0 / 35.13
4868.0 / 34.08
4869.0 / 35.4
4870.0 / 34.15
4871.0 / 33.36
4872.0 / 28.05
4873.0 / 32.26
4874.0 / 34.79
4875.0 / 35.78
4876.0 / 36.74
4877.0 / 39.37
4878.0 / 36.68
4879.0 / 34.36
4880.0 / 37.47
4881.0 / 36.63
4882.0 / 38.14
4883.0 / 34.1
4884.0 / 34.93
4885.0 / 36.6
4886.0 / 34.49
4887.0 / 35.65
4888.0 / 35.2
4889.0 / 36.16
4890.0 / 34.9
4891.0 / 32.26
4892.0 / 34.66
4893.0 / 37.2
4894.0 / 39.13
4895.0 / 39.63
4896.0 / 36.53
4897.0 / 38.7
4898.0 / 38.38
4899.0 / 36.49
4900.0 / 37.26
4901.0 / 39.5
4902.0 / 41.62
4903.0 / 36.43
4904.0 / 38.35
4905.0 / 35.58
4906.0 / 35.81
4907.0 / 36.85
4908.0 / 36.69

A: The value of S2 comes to -4.63 AA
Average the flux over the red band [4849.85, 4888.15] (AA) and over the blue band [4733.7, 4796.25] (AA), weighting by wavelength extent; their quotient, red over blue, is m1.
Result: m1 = 0.9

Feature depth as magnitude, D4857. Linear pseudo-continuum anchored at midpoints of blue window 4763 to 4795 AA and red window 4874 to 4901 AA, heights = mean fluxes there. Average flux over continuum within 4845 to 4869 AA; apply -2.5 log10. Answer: 0.13 mag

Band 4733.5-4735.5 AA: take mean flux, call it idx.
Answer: 38.9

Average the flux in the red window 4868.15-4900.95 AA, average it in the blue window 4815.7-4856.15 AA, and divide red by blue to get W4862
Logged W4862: 1.0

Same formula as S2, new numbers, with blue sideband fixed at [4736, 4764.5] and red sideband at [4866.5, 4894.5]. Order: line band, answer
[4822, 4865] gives 1.38 AA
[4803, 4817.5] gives -0.59 AA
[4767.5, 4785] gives -0.72 AA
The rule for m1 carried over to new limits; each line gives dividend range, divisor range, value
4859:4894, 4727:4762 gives 0.90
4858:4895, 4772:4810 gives 0.90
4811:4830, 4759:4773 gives 1.06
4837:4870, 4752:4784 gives 0.91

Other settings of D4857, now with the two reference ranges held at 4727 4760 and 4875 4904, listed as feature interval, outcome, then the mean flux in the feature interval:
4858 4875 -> 0.21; 30.3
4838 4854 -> 0.01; 36.4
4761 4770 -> 0.05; 35.2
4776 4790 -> -0.02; 37.7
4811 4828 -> -0.03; 37.9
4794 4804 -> -0.02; 37.7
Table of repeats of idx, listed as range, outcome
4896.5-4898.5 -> 38.5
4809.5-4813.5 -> 38.3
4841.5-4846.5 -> 36.3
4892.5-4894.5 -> 38.2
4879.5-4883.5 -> 36.6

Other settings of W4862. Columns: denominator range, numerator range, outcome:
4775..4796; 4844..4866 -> 0.87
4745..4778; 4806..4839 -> 1.02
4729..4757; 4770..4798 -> 1.00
